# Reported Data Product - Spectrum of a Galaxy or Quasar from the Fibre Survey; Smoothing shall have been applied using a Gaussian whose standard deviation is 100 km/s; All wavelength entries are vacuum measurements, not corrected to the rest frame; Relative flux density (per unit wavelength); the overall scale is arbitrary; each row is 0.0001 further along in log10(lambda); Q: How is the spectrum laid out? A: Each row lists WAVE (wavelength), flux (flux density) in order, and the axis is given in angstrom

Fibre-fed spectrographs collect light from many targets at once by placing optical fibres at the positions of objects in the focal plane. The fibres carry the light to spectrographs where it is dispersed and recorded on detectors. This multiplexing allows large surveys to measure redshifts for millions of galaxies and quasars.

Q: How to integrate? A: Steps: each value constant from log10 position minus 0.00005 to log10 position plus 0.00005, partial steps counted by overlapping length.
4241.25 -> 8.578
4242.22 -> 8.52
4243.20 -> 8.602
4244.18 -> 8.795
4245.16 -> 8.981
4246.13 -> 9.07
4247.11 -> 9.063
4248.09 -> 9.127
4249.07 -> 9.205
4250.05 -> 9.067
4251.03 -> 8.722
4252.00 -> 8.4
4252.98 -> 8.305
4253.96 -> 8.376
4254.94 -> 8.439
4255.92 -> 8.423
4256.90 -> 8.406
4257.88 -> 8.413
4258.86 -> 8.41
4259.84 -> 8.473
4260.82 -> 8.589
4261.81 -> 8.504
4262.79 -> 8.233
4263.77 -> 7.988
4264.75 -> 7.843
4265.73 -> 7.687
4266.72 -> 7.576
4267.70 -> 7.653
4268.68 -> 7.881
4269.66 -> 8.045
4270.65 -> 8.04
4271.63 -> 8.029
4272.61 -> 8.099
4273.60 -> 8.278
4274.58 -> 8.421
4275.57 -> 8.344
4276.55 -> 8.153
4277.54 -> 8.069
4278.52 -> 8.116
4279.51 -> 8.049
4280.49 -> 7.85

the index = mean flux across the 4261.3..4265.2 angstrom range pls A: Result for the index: 8.14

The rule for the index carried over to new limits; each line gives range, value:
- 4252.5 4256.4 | 8.38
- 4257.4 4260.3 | 8.44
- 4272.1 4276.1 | 8.28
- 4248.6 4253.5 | 8.74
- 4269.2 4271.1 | 8.01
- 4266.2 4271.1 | 7.83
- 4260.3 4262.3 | 8.52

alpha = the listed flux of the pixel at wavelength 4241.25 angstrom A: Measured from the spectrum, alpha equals 8.578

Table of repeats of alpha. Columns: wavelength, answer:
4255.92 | 8.423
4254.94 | 8.439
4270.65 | 8.04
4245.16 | 8.981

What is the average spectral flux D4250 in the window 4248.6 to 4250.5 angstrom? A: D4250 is 9.13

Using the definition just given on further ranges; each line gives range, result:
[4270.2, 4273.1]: 8.08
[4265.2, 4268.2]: 7.64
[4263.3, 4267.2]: 7.77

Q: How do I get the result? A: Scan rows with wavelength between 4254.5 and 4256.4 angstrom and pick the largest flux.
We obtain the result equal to 8.439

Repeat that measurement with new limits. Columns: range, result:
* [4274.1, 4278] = 8.421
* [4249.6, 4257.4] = 9.067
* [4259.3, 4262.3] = 8.589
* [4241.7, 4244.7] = 8.795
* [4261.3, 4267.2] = 8.504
